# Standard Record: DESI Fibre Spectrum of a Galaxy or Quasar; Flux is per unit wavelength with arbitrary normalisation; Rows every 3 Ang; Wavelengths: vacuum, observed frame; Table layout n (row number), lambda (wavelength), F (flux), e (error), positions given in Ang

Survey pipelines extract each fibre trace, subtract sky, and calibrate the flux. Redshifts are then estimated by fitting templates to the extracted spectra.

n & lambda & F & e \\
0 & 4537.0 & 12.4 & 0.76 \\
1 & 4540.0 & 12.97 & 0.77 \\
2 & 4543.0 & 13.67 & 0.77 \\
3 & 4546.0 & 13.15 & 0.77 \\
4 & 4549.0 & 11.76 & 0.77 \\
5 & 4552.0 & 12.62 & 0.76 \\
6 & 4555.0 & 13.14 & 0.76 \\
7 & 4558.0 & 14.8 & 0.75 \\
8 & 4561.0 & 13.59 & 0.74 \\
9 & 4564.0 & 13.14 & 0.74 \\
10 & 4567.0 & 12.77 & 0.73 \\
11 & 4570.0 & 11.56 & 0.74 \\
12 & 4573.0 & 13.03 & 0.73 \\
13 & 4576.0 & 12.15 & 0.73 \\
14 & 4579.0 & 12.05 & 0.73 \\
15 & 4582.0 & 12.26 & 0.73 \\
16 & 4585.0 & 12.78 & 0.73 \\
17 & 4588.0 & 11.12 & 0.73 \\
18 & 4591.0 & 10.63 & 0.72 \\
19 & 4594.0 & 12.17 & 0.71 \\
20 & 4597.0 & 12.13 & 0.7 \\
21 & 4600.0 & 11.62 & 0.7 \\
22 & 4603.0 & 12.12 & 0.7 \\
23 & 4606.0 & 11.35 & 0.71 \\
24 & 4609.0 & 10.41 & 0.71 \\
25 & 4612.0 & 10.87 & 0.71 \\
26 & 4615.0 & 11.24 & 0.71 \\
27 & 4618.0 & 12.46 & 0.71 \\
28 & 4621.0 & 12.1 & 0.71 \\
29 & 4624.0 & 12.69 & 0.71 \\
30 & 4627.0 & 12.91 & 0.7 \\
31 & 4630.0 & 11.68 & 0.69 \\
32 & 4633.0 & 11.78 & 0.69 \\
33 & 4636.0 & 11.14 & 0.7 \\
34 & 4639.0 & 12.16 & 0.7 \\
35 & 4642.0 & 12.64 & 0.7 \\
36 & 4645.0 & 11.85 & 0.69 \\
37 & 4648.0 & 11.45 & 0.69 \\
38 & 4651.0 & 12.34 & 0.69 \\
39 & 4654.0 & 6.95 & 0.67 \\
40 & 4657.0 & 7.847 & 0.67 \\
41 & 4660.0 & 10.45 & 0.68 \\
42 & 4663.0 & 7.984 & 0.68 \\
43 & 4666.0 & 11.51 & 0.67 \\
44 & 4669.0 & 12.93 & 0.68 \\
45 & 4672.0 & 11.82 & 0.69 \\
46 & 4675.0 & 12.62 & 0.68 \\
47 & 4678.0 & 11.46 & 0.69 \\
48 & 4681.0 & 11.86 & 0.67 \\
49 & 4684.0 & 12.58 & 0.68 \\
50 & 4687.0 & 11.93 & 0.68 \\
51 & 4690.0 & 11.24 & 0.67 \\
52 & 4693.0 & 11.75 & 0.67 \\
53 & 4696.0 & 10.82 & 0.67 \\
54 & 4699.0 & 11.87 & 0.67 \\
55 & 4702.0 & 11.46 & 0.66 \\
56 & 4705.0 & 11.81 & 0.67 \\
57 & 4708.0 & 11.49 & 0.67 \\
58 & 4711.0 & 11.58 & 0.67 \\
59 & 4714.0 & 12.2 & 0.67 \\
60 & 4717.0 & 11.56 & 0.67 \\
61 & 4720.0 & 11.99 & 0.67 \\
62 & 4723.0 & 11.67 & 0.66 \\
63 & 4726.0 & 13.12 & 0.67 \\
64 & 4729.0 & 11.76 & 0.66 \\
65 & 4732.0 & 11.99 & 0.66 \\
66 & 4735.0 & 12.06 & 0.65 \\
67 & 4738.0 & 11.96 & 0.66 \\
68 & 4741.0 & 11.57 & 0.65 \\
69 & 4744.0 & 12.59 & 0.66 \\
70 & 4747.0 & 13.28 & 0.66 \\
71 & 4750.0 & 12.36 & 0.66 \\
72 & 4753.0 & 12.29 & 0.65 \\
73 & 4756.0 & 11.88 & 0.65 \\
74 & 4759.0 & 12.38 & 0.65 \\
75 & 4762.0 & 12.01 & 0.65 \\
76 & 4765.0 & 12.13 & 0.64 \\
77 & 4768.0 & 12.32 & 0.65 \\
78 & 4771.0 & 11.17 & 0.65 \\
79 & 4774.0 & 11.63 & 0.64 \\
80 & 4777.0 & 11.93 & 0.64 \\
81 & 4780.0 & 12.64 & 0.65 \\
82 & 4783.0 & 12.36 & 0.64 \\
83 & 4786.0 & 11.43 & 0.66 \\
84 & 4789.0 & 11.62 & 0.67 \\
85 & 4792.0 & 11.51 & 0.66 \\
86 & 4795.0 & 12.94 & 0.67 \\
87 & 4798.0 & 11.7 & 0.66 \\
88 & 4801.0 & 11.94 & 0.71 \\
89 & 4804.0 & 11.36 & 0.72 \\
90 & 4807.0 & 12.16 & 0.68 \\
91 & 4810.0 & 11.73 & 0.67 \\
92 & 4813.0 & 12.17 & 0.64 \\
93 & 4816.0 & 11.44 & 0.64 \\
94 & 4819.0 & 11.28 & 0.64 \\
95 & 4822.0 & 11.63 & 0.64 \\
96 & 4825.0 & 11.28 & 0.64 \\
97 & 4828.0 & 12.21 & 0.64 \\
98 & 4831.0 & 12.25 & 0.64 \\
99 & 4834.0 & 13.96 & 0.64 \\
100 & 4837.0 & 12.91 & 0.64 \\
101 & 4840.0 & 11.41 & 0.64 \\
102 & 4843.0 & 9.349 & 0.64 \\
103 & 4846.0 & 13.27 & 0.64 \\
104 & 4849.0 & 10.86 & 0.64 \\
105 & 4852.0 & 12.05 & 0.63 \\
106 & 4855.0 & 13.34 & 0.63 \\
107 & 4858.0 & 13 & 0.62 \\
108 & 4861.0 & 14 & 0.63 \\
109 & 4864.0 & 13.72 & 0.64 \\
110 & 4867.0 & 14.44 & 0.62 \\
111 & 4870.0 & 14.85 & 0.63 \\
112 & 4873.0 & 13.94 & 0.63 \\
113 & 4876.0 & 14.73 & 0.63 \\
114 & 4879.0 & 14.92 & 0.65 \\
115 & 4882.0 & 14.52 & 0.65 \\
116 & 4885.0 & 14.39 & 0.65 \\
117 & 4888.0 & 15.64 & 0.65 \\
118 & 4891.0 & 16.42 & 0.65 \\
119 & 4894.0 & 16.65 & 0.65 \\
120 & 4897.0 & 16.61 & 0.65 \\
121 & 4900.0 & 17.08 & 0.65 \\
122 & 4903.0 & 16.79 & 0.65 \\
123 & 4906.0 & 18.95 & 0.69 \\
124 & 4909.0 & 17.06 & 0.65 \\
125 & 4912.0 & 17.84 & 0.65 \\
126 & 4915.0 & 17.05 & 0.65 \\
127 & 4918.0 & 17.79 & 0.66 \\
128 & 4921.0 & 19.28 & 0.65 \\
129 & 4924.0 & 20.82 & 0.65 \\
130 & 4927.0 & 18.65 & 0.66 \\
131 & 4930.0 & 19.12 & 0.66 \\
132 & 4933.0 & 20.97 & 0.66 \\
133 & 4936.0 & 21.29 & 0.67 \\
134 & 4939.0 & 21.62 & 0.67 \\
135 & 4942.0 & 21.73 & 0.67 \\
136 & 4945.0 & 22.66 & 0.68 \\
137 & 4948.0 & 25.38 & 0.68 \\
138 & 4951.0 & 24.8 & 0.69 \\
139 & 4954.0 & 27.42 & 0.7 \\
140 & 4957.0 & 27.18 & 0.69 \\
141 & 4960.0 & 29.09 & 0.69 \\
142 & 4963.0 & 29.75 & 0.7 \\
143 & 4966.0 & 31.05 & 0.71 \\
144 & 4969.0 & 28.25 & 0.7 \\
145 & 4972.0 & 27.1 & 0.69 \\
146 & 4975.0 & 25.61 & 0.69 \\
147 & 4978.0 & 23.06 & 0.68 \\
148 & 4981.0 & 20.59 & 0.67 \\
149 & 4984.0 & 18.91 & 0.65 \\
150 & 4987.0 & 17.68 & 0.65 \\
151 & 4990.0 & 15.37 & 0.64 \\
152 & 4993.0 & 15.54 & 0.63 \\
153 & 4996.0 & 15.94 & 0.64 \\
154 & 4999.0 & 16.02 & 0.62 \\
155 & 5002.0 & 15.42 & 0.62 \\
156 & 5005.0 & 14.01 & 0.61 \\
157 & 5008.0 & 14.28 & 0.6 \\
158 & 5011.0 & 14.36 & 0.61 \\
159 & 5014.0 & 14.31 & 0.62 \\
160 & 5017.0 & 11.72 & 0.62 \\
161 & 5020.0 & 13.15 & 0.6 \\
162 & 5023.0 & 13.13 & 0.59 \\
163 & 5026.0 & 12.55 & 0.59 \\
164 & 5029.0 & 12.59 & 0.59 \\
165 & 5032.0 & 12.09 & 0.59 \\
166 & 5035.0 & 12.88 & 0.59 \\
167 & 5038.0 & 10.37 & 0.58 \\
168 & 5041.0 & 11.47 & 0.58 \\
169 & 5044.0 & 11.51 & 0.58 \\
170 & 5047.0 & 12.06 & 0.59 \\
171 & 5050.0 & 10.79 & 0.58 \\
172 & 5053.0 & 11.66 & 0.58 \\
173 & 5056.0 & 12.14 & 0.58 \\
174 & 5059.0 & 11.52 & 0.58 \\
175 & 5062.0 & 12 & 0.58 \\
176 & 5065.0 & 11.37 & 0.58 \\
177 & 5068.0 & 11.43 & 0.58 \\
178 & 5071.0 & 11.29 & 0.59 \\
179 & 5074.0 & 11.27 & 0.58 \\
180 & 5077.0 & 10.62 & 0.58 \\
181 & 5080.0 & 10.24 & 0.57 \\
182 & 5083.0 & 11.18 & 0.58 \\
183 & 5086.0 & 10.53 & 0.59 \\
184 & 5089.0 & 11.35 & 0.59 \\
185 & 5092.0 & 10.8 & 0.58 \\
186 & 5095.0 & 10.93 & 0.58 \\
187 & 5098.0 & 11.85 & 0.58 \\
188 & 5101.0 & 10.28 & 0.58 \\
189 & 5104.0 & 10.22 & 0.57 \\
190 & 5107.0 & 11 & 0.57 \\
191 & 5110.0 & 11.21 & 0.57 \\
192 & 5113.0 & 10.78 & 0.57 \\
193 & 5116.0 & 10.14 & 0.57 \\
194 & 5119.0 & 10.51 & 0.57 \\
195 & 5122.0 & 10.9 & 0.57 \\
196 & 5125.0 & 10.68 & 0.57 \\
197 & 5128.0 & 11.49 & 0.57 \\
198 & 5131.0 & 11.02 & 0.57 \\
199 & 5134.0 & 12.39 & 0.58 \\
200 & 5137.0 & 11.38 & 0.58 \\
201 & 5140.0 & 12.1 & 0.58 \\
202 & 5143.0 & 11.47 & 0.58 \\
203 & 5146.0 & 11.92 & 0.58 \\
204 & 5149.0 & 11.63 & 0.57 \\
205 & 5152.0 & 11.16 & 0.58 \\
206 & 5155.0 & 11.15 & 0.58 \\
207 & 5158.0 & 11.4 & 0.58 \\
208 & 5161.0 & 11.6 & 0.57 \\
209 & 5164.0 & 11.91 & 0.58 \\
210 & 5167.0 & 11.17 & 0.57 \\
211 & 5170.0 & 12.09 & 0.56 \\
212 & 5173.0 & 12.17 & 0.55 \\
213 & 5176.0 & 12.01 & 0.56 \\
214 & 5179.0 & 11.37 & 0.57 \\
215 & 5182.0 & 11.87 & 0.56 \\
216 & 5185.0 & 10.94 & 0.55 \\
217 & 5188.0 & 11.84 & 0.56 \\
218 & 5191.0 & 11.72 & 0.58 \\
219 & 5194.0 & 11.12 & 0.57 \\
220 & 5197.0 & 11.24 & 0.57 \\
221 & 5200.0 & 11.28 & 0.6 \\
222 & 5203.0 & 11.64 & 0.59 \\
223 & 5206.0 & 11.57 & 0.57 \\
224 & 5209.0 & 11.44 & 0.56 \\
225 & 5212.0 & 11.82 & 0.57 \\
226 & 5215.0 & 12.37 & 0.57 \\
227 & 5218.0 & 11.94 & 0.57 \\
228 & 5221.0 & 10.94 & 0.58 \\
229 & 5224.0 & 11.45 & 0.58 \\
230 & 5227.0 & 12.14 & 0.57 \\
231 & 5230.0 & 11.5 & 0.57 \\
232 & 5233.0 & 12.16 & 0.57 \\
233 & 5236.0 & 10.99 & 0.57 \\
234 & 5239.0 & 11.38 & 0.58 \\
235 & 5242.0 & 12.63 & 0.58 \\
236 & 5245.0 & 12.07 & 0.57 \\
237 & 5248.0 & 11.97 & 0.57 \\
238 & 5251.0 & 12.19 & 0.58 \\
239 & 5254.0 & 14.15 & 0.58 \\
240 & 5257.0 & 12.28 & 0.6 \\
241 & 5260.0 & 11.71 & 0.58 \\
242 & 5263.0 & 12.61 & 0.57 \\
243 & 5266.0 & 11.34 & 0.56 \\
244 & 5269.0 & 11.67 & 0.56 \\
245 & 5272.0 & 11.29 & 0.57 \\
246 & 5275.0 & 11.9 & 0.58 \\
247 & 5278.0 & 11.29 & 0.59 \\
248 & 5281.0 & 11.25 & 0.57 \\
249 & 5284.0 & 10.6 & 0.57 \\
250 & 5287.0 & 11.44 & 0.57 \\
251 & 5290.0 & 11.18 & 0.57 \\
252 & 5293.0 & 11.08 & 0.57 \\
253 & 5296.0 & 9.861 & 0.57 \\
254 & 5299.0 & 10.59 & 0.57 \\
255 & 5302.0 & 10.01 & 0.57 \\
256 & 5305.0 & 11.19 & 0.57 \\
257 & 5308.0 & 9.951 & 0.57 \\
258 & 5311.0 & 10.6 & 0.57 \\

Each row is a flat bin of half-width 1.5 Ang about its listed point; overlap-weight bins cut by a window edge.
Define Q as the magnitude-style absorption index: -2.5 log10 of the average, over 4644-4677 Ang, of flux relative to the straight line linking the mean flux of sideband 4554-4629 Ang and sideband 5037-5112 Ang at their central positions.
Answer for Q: 0.13 mag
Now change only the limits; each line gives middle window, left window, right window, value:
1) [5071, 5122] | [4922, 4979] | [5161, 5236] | 0.48 mag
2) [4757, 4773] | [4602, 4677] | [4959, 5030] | 0.16 mag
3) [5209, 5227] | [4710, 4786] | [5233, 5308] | -0.01 mag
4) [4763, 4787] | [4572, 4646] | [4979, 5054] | 0.07 mag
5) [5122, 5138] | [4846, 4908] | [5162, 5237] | 0.09 mag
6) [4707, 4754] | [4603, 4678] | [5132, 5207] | -0.07 mag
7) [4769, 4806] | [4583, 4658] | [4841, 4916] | 0.15 mag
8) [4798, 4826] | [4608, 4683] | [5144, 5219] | -0.02 mag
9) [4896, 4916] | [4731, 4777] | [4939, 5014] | 0.07 mag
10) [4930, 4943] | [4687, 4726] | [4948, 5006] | -0.02 mag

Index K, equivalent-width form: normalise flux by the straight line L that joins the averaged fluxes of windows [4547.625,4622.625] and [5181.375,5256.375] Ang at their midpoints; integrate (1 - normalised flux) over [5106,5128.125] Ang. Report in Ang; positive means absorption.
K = 2.0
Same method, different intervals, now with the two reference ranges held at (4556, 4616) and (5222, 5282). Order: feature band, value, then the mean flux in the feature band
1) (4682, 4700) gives 0.6 Ang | 11.7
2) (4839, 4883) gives -4.4 Ang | 13.2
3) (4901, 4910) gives -4.2 Ang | 17.6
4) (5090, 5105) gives 1.4 Ang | 10.9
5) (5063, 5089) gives 2.0 Ang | 11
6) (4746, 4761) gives -0.4 Ang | 12.4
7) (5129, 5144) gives 0.3 Ang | 11.7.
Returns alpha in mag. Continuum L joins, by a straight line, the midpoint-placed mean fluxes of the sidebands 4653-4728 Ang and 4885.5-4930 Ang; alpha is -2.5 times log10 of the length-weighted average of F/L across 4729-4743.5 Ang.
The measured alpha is 0.06 mag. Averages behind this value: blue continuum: 11.3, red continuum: 17.6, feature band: 11.9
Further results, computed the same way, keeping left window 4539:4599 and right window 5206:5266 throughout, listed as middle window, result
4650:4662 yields 0.33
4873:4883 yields -0.19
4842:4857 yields 0.04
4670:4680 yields 0.04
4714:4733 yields 0.03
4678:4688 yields 0.04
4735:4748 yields 0.01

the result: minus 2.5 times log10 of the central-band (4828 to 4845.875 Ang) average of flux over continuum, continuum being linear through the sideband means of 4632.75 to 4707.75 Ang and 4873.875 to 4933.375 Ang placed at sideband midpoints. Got 0.27 mag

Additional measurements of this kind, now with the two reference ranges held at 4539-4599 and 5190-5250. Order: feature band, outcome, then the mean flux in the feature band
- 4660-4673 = 0.136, 11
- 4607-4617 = 0.144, 10.9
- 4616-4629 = 0.003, 12.5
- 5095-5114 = 0.089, 10.9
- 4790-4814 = 0.028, 11.9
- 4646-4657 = 0.239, 9.99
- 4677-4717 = 0.063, 11.7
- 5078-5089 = 0.107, 10.7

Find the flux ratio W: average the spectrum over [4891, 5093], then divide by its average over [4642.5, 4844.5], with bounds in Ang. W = 1.4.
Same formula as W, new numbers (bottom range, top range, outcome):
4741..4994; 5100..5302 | 0.71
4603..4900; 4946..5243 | 1.13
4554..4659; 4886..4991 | 1.80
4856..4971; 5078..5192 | 0.58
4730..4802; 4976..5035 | 1.27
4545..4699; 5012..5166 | 0.97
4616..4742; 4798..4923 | 1.21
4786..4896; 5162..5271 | 0.91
